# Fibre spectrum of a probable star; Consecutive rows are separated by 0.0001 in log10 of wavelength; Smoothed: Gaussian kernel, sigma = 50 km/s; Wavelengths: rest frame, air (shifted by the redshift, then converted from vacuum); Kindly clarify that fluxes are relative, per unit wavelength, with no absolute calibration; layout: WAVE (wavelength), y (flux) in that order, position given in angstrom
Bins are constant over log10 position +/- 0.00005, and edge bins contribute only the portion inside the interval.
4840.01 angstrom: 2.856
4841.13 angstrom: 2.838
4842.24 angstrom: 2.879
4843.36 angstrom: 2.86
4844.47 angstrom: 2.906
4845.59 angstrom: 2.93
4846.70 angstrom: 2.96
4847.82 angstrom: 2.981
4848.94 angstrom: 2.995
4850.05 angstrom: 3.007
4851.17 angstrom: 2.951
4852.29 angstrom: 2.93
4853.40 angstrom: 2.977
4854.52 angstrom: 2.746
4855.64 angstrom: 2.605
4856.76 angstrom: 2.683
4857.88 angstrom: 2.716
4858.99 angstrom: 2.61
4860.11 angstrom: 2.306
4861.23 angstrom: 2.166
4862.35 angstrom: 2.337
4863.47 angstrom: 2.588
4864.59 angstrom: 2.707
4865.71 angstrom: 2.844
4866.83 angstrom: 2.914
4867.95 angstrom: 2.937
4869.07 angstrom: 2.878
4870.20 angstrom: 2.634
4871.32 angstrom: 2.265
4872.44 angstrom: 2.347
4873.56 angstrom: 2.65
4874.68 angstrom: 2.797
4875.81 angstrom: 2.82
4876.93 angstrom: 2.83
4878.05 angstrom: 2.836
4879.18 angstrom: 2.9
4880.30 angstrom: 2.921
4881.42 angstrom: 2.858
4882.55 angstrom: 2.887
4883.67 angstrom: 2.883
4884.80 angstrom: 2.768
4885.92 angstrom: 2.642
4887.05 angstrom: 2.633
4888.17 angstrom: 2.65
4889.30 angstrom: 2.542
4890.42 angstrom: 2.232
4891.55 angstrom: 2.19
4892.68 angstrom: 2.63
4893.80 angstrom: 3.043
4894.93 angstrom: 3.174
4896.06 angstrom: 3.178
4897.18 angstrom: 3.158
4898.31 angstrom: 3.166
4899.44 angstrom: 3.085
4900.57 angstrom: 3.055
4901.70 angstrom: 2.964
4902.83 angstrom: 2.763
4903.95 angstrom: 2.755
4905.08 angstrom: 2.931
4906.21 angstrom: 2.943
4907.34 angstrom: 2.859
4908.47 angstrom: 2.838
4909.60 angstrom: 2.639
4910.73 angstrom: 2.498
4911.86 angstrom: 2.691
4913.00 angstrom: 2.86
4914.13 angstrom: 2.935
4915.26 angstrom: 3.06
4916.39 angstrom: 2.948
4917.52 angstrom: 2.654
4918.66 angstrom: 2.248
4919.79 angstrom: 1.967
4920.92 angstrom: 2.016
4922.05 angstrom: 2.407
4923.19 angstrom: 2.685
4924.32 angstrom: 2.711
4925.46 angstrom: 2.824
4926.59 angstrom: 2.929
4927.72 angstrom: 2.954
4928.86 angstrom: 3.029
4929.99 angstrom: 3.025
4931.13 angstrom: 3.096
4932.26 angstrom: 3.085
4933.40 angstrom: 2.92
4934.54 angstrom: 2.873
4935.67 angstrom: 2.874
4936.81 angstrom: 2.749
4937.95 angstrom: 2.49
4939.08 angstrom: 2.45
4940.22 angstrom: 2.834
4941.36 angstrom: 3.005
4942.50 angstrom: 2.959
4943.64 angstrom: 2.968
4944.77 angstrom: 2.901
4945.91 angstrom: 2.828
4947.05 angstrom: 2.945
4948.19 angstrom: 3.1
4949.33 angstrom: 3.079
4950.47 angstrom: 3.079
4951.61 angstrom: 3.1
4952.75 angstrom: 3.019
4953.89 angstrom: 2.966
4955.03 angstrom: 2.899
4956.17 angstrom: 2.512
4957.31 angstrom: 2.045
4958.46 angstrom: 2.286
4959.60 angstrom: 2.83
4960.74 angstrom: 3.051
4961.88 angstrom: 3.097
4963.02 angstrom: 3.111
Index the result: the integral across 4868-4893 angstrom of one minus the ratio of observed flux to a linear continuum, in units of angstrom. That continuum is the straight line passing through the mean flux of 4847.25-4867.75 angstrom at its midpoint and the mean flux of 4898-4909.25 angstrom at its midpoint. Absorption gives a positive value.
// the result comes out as 1.31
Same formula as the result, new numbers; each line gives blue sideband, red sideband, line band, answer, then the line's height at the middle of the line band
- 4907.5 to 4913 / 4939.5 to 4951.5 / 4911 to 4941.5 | 0.8 angstrom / 2.82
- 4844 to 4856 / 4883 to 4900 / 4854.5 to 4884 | 1.8 angstrom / 2.86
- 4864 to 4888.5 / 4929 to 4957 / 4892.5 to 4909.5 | -1.0 angstrom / 2.81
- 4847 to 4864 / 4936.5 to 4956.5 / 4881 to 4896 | 0.3 angstrom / 2.78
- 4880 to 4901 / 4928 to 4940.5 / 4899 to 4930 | 1.0 angstrom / 2.84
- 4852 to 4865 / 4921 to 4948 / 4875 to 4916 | -1.6 angstrom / 2.72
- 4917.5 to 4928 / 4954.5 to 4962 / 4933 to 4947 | -1.3 angstrom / 2.58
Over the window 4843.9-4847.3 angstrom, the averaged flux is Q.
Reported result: 2.93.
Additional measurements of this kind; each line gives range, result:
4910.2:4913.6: 2.68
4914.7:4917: 3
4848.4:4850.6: 3.01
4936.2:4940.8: 2.63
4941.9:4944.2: 2.96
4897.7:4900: 3.12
